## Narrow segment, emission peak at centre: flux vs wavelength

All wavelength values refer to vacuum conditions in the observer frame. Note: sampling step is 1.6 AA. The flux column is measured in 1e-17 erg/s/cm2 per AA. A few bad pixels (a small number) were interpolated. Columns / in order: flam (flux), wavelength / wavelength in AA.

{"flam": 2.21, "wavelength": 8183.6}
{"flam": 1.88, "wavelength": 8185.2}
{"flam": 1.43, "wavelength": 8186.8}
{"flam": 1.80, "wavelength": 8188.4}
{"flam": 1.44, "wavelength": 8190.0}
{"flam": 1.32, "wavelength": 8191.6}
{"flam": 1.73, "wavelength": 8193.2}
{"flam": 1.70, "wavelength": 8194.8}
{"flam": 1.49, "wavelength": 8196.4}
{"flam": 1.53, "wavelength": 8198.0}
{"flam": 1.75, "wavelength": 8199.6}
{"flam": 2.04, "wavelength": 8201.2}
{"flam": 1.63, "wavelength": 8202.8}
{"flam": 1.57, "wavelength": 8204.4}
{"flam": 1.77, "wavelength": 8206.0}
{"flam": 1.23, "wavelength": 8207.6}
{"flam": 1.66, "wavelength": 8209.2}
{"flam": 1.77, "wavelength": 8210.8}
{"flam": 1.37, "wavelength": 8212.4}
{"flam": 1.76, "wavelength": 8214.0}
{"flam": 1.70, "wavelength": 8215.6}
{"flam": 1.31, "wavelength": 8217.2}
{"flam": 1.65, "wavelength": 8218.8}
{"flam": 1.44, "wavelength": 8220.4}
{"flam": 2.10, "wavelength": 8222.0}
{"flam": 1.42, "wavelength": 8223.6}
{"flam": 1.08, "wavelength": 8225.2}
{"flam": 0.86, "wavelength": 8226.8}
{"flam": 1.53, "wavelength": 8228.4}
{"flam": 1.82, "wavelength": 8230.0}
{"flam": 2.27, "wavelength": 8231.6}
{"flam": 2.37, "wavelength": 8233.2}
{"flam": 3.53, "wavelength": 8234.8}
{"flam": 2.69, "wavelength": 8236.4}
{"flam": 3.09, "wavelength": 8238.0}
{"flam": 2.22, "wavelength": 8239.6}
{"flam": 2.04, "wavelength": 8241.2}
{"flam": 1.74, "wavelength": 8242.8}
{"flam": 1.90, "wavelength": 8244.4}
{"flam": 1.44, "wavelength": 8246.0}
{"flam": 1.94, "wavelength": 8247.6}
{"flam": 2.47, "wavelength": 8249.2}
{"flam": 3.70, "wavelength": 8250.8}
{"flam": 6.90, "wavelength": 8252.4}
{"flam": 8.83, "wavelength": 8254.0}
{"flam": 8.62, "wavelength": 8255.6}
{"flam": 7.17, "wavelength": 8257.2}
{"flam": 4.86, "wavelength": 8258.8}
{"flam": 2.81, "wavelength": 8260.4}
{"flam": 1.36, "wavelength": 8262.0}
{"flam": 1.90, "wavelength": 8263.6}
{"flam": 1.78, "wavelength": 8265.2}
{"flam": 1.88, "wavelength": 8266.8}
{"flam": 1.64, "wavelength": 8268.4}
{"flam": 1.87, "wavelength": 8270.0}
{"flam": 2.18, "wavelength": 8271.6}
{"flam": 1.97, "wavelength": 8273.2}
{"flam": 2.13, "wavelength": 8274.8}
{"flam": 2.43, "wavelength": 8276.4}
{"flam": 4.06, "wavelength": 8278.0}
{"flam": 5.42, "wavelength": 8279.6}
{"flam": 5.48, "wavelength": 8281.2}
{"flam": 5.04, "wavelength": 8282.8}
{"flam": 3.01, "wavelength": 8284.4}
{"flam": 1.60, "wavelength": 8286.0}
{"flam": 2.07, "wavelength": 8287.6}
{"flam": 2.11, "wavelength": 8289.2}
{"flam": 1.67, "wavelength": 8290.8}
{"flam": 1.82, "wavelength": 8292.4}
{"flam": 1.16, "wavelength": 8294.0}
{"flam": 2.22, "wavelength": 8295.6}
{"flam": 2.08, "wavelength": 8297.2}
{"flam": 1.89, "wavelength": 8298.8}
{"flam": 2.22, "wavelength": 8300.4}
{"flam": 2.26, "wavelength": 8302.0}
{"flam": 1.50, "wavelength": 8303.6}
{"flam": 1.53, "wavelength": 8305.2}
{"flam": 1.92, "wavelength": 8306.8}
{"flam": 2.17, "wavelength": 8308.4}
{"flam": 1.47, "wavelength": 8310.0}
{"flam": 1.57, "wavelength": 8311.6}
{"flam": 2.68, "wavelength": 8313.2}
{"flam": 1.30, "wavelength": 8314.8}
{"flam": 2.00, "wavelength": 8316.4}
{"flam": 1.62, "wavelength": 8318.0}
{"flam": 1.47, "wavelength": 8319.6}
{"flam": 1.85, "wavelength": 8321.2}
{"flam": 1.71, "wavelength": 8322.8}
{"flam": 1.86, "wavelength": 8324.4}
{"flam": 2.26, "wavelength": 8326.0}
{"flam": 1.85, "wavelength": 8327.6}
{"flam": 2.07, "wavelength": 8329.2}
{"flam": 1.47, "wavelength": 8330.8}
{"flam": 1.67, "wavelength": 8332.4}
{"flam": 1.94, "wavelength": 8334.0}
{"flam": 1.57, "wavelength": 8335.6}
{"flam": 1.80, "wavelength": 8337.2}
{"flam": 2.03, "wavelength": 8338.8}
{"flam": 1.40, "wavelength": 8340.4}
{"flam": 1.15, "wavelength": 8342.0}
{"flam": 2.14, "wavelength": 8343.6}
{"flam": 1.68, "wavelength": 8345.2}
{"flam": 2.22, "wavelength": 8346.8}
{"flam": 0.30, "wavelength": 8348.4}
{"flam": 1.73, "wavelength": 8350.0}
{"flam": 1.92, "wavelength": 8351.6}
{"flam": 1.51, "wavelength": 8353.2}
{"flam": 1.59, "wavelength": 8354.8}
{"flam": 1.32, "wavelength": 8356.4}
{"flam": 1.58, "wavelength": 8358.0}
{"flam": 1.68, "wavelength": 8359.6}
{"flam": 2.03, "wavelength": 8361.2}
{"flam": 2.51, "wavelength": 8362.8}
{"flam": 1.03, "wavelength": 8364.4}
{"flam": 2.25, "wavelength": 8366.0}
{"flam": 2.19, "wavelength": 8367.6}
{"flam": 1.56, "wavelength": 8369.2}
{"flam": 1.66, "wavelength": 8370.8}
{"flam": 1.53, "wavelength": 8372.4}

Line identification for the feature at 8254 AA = H-alpha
